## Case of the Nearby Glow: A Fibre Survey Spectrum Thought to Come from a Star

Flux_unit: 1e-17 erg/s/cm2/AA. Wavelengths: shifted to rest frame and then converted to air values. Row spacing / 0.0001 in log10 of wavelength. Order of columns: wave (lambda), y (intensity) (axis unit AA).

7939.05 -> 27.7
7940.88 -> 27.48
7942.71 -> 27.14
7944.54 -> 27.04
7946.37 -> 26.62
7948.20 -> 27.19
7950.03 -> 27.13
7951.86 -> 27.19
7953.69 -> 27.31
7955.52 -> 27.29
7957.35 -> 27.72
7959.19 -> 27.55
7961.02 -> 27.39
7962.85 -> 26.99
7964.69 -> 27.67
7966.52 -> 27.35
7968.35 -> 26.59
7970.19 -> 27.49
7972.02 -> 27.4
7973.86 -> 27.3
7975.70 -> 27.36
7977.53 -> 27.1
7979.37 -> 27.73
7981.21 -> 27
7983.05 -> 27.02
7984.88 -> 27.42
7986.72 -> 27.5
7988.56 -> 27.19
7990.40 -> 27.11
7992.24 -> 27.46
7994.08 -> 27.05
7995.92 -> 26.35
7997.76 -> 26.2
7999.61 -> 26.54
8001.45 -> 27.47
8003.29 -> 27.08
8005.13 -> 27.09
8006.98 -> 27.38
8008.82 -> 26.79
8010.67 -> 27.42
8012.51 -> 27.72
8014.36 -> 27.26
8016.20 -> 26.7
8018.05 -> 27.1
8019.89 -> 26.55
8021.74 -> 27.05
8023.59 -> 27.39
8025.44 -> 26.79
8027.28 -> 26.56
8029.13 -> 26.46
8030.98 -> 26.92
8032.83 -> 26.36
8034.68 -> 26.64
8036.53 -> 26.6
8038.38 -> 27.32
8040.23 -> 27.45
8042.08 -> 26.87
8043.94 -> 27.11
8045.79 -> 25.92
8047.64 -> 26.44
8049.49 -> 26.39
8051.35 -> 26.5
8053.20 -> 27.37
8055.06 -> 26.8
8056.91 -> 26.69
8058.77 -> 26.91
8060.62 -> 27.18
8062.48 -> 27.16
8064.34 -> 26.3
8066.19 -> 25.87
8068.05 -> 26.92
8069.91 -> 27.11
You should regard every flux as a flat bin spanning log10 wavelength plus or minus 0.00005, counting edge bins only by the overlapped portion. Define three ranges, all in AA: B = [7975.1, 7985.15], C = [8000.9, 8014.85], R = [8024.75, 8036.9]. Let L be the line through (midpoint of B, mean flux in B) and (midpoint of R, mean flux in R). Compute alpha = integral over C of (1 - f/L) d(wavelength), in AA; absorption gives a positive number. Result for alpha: -0.2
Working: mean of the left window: 27.3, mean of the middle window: 27.3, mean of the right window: 26.6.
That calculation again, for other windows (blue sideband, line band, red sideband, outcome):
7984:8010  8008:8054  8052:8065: 0.2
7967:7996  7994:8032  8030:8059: 0.1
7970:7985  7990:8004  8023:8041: 0.1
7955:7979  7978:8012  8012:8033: 0.0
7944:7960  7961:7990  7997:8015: -0.1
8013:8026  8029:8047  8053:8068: 0.1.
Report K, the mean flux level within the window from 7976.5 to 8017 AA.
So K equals 27.1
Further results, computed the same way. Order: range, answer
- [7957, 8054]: 27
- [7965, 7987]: 27.3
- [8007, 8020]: 27.1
